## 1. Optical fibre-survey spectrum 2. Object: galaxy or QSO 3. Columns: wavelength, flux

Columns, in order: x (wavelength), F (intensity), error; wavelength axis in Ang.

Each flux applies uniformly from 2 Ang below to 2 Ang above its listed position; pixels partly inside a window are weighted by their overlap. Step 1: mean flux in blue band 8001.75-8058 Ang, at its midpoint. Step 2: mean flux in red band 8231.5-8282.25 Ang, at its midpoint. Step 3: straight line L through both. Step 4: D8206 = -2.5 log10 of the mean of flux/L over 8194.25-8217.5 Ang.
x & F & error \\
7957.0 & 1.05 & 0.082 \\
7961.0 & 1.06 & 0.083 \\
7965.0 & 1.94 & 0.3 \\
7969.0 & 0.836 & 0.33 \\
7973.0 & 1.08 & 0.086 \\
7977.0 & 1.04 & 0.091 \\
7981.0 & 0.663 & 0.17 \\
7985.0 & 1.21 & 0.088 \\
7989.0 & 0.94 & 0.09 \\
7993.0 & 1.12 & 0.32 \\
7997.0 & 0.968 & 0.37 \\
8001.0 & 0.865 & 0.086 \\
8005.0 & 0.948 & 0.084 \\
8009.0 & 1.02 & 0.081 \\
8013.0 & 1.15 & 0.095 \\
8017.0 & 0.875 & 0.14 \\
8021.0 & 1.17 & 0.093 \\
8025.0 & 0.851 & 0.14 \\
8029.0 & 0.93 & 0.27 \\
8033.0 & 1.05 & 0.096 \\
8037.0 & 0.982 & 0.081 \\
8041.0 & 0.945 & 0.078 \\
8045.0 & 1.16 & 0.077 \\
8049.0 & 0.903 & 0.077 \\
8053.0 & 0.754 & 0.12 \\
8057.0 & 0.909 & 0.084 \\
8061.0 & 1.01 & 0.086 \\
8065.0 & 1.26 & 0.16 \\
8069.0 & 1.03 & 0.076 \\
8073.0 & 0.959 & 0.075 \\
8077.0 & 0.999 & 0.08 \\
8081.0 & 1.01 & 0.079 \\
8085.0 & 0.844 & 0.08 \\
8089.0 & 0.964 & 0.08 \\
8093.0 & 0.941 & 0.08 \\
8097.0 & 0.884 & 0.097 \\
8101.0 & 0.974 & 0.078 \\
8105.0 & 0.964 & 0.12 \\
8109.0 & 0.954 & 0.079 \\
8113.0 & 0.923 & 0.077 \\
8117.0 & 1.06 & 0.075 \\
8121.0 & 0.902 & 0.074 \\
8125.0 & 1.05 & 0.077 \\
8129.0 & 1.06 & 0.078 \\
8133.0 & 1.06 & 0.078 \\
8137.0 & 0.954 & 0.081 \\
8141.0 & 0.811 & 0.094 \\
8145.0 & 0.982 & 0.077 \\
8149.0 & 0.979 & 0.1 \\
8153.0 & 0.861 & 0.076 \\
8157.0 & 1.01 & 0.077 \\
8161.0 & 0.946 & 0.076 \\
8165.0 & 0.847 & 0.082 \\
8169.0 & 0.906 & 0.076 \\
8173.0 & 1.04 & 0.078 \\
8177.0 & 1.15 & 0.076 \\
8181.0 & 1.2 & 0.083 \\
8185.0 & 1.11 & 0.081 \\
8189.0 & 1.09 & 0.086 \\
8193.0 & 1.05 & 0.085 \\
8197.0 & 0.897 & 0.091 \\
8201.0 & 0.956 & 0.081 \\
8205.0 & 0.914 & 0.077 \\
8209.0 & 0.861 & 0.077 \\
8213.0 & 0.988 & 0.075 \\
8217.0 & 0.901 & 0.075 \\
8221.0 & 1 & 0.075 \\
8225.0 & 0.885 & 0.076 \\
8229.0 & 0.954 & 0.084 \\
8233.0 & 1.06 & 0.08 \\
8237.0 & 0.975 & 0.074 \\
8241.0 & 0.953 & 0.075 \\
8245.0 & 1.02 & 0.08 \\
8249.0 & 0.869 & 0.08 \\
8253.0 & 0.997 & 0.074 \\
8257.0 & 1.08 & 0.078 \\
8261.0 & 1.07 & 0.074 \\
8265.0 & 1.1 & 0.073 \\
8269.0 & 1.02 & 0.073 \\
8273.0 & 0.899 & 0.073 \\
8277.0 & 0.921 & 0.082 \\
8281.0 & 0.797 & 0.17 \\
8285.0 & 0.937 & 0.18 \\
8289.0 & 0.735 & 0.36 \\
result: 0.06 mag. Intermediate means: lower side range 0.974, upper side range 0.984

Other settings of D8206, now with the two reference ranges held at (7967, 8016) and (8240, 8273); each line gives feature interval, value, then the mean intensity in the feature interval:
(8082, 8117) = 0.06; 0.941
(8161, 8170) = 0.13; 0.889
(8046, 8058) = 0.13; 0.876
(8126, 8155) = 0.04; 0.961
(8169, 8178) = -0.05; 1.05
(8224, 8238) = 0.04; 0.974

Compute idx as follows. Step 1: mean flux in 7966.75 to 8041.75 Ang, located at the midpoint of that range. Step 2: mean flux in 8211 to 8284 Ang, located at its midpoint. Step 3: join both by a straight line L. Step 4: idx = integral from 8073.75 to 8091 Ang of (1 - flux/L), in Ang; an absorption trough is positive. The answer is 0.5 Ang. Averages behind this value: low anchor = 0.985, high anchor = 0.971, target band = 0.955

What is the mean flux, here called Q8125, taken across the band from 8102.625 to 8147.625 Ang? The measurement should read 0.975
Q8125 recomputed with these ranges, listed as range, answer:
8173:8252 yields 0.993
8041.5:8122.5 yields 0.97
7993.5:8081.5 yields 0.99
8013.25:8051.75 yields 0.988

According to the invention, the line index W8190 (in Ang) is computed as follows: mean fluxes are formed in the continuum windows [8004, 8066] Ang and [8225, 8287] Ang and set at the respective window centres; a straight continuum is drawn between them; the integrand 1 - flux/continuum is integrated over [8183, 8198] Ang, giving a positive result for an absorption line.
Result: -1.0 Ang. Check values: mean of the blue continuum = 0.991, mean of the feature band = 1.05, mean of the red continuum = 0.974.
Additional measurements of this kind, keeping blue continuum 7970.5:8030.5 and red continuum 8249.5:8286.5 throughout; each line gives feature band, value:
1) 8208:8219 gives 0.6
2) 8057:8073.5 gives -1.2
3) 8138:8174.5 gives 1.9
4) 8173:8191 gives -2.7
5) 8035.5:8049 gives -0.4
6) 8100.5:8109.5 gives 0.2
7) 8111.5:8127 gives 0.0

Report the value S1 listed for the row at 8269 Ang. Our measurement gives 1.02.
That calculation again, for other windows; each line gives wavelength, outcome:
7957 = 1.05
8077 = 0.999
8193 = 1.05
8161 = 0.946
